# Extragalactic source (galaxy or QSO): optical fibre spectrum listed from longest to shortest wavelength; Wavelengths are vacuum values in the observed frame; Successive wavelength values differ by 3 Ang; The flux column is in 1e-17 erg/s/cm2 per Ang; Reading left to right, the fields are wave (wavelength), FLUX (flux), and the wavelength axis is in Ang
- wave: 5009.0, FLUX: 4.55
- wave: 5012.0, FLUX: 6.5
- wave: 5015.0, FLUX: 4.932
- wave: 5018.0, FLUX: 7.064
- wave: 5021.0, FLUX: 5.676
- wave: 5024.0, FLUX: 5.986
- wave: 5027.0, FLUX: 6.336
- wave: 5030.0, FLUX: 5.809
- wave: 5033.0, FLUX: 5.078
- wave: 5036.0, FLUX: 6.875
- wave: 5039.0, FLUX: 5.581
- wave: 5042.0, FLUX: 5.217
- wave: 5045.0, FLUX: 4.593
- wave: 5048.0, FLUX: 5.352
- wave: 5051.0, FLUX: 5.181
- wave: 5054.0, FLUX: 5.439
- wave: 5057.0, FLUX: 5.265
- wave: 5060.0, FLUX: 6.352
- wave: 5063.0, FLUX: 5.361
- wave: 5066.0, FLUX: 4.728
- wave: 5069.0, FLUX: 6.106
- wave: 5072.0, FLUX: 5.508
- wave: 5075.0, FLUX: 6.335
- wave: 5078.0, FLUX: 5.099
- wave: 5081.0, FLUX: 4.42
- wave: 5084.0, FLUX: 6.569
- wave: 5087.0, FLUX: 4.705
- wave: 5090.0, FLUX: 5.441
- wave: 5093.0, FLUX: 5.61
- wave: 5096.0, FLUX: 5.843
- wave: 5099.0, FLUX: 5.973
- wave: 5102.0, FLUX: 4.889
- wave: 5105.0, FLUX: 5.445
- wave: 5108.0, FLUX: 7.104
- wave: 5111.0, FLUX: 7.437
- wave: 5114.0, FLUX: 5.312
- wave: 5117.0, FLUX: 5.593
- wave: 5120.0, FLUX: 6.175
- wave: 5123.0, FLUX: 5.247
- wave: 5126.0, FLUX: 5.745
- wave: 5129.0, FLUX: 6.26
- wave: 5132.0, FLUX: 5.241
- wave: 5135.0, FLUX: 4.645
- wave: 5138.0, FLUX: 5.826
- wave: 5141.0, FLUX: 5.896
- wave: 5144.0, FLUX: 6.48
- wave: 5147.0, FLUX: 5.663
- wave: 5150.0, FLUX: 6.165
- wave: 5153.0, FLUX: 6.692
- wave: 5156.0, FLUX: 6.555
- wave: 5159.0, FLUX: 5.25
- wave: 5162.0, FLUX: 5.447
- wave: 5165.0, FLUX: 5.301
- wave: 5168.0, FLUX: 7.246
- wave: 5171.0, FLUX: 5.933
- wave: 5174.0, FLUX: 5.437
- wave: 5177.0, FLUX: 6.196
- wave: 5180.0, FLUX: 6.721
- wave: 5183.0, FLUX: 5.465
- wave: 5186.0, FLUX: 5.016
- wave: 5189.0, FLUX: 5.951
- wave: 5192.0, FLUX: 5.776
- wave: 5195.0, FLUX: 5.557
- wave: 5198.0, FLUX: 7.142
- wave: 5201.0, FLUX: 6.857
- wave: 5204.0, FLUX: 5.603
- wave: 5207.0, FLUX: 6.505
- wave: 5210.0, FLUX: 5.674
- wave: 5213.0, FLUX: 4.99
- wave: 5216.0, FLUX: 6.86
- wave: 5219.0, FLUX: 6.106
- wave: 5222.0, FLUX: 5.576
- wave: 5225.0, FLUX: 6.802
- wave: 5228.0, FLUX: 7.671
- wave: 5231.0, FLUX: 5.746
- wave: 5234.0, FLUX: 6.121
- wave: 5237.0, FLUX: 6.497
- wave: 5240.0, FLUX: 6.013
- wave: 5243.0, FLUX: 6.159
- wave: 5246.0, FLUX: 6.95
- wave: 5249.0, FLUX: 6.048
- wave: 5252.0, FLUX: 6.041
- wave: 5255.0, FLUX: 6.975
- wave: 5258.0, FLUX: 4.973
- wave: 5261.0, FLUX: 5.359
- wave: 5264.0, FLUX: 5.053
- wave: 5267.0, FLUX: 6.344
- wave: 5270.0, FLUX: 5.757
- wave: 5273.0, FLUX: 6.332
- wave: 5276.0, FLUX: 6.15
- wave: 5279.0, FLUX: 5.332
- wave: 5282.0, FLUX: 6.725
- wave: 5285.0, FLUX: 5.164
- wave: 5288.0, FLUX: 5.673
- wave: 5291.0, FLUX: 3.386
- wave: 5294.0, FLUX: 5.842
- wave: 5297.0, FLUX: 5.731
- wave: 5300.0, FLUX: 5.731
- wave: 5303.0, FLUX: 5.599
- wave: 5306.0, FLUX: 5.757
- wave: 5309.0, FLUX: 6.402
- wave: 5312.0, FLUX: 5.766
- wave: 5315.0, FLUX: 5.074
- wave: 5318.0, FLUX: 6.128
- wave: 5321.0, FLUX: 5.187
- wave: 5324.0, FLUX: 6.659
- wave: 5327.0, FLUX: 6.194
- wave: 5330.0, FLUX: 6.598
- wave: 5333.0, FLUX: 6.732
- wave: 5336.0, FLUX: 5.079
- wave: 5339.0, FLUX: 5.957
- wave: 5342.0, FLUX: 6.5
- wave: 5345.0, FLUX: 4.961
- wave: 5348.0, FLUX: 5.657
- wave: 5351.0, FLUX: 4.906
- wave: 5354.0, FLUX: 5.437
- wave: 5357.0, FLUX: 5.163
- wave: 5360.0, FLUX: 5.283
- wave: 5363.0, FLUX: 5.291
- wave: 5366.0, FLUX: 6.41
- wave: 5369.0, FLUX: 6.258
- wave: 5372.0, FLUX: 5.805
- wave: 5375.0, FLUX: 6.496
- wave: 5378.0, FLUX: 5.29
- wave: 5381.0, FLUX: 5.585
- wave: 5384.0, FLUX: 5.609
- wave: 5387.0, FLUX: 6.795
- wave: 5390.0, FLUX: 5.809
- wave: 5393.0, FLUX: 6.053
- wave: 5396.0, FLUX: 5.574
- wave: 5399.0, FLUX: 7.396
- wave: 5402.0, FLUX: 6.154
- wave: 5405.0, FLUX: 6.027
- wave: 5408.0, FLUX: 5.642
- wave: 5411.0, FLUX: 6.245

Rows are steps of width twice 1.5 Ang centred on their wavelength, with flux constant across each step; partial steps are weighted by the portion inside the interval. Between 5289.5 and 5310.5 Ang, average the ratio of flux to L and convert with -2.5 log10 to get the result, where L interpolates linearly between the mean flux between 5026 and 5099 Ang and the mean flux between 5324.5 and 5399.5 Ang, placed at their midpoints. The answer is 0.06 mag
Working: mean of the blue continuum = 5.54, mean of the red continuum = 5.86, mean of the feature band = 5.49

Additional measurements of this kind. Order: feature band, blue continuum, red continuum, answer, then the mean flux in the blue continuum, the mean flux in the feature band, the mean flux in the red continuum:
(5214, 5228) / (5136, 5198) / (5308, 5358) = -0.094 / 5.95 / 6.43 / 5.79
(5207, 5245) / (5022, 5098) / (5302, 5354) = -0.088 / 5.56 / 6.21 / 5.82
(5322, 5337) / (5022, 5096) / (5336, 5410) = -0.085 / 5.55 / 6.26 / 5.82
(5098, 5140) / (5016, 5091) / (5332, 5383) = -0.030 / 5.6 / 5.78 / 5.68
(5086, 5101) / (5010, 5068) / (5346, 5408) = 0.030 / 5.64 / 5.52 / 5.84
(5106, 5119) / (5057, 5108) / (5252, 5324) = -0.135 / 5.56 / 6.32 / 5.7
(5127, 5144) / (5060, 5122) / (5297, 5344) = 0.016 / 5.7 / 5.66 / 5.94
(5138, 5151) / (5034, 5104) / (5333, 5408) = -0.083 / 5.49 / 6.02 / 5.83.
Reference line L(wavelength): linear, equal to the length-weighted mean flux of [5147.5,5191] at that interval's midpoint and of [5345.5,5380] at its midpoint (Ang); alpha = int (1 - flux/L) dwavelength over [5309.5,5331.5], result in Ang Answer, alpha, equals -1.1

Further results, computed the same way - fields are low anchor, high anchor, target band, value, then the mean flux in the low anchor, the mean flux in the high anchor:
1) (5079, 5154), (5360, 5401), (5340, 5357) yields 1.41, 5.76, 6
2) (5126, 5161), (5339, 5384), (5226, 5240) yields -1.66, 5.87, 5.66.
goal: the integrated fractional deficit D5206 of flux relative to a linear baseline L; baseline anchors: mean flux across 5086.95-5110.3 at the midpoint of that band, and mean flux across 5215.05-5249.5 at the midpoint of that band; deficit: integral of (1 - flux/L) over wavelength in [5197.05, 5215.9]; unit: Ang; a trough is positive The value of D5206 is 0.3 Ang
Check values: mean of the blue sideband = 5.75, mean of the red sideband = 6.38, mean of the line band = 6.15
